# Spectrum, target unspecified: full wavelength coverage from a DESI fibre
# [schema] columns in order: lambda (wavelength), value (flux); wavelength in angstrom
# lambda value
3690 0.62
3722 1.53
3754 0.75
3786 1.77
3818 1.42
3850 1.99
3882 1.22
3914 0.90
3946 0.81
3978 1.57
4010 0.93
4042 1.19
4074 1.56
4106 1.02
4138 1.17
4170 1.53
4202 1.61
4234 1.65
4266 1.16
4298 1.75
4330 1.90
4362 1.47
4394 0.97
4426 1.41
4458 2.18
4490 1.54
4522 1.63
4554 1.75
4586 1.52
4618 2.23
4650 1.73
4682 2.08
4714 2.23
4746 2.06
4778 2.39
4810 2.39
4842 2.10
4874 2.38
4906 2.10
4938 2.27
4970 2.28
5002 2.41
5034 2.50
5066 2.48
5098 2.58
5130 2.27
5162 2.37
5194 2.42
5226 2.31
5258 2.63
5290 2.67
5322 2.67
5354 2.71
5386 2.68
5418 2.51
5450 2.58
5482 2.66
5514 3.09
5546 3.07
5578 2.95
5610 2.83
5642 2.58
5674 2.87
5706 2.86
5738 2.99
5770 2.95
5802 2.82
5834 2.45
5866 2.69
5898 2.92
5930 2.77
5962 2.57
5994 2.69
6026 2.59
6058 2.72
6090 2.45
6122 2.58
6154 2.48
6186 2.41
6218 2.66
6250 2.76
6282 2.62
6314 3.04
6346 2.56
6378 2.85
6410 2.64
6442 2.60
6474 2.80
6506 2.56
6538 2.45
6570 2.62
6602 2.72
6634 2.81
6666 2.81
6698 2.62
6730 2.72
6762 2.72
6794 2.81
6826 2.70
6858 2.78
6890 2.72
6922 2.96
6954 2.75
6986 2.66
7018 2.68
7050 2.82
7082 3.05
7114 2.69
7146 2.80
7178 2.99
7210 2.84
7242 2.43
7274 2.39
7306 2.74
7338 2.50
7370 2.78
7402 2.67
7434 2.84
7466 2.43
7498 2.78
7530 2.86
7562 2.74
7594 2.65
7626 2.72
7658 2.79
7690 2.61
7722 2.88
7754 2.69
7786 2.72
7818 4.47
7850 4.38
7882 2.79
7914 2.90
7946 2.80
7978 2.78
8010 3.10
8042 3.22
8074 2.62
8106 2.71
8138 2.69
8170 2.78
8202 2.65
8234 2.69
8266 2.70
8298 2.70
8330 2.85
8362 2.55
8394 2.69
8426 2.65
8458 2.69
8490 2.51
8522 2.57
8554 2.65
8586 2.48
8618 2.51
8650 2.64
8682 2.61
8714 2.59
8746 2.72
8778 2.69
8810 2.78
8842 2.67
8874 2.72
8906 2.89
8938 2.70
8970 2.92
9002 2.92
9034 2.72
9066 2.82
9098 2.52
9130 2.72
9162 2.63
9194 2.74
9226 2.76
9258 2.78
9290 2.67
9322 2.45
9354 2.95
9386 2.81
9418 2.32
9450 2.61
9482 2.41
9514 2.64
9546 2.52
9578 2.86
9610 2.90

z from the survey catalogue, 0.193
